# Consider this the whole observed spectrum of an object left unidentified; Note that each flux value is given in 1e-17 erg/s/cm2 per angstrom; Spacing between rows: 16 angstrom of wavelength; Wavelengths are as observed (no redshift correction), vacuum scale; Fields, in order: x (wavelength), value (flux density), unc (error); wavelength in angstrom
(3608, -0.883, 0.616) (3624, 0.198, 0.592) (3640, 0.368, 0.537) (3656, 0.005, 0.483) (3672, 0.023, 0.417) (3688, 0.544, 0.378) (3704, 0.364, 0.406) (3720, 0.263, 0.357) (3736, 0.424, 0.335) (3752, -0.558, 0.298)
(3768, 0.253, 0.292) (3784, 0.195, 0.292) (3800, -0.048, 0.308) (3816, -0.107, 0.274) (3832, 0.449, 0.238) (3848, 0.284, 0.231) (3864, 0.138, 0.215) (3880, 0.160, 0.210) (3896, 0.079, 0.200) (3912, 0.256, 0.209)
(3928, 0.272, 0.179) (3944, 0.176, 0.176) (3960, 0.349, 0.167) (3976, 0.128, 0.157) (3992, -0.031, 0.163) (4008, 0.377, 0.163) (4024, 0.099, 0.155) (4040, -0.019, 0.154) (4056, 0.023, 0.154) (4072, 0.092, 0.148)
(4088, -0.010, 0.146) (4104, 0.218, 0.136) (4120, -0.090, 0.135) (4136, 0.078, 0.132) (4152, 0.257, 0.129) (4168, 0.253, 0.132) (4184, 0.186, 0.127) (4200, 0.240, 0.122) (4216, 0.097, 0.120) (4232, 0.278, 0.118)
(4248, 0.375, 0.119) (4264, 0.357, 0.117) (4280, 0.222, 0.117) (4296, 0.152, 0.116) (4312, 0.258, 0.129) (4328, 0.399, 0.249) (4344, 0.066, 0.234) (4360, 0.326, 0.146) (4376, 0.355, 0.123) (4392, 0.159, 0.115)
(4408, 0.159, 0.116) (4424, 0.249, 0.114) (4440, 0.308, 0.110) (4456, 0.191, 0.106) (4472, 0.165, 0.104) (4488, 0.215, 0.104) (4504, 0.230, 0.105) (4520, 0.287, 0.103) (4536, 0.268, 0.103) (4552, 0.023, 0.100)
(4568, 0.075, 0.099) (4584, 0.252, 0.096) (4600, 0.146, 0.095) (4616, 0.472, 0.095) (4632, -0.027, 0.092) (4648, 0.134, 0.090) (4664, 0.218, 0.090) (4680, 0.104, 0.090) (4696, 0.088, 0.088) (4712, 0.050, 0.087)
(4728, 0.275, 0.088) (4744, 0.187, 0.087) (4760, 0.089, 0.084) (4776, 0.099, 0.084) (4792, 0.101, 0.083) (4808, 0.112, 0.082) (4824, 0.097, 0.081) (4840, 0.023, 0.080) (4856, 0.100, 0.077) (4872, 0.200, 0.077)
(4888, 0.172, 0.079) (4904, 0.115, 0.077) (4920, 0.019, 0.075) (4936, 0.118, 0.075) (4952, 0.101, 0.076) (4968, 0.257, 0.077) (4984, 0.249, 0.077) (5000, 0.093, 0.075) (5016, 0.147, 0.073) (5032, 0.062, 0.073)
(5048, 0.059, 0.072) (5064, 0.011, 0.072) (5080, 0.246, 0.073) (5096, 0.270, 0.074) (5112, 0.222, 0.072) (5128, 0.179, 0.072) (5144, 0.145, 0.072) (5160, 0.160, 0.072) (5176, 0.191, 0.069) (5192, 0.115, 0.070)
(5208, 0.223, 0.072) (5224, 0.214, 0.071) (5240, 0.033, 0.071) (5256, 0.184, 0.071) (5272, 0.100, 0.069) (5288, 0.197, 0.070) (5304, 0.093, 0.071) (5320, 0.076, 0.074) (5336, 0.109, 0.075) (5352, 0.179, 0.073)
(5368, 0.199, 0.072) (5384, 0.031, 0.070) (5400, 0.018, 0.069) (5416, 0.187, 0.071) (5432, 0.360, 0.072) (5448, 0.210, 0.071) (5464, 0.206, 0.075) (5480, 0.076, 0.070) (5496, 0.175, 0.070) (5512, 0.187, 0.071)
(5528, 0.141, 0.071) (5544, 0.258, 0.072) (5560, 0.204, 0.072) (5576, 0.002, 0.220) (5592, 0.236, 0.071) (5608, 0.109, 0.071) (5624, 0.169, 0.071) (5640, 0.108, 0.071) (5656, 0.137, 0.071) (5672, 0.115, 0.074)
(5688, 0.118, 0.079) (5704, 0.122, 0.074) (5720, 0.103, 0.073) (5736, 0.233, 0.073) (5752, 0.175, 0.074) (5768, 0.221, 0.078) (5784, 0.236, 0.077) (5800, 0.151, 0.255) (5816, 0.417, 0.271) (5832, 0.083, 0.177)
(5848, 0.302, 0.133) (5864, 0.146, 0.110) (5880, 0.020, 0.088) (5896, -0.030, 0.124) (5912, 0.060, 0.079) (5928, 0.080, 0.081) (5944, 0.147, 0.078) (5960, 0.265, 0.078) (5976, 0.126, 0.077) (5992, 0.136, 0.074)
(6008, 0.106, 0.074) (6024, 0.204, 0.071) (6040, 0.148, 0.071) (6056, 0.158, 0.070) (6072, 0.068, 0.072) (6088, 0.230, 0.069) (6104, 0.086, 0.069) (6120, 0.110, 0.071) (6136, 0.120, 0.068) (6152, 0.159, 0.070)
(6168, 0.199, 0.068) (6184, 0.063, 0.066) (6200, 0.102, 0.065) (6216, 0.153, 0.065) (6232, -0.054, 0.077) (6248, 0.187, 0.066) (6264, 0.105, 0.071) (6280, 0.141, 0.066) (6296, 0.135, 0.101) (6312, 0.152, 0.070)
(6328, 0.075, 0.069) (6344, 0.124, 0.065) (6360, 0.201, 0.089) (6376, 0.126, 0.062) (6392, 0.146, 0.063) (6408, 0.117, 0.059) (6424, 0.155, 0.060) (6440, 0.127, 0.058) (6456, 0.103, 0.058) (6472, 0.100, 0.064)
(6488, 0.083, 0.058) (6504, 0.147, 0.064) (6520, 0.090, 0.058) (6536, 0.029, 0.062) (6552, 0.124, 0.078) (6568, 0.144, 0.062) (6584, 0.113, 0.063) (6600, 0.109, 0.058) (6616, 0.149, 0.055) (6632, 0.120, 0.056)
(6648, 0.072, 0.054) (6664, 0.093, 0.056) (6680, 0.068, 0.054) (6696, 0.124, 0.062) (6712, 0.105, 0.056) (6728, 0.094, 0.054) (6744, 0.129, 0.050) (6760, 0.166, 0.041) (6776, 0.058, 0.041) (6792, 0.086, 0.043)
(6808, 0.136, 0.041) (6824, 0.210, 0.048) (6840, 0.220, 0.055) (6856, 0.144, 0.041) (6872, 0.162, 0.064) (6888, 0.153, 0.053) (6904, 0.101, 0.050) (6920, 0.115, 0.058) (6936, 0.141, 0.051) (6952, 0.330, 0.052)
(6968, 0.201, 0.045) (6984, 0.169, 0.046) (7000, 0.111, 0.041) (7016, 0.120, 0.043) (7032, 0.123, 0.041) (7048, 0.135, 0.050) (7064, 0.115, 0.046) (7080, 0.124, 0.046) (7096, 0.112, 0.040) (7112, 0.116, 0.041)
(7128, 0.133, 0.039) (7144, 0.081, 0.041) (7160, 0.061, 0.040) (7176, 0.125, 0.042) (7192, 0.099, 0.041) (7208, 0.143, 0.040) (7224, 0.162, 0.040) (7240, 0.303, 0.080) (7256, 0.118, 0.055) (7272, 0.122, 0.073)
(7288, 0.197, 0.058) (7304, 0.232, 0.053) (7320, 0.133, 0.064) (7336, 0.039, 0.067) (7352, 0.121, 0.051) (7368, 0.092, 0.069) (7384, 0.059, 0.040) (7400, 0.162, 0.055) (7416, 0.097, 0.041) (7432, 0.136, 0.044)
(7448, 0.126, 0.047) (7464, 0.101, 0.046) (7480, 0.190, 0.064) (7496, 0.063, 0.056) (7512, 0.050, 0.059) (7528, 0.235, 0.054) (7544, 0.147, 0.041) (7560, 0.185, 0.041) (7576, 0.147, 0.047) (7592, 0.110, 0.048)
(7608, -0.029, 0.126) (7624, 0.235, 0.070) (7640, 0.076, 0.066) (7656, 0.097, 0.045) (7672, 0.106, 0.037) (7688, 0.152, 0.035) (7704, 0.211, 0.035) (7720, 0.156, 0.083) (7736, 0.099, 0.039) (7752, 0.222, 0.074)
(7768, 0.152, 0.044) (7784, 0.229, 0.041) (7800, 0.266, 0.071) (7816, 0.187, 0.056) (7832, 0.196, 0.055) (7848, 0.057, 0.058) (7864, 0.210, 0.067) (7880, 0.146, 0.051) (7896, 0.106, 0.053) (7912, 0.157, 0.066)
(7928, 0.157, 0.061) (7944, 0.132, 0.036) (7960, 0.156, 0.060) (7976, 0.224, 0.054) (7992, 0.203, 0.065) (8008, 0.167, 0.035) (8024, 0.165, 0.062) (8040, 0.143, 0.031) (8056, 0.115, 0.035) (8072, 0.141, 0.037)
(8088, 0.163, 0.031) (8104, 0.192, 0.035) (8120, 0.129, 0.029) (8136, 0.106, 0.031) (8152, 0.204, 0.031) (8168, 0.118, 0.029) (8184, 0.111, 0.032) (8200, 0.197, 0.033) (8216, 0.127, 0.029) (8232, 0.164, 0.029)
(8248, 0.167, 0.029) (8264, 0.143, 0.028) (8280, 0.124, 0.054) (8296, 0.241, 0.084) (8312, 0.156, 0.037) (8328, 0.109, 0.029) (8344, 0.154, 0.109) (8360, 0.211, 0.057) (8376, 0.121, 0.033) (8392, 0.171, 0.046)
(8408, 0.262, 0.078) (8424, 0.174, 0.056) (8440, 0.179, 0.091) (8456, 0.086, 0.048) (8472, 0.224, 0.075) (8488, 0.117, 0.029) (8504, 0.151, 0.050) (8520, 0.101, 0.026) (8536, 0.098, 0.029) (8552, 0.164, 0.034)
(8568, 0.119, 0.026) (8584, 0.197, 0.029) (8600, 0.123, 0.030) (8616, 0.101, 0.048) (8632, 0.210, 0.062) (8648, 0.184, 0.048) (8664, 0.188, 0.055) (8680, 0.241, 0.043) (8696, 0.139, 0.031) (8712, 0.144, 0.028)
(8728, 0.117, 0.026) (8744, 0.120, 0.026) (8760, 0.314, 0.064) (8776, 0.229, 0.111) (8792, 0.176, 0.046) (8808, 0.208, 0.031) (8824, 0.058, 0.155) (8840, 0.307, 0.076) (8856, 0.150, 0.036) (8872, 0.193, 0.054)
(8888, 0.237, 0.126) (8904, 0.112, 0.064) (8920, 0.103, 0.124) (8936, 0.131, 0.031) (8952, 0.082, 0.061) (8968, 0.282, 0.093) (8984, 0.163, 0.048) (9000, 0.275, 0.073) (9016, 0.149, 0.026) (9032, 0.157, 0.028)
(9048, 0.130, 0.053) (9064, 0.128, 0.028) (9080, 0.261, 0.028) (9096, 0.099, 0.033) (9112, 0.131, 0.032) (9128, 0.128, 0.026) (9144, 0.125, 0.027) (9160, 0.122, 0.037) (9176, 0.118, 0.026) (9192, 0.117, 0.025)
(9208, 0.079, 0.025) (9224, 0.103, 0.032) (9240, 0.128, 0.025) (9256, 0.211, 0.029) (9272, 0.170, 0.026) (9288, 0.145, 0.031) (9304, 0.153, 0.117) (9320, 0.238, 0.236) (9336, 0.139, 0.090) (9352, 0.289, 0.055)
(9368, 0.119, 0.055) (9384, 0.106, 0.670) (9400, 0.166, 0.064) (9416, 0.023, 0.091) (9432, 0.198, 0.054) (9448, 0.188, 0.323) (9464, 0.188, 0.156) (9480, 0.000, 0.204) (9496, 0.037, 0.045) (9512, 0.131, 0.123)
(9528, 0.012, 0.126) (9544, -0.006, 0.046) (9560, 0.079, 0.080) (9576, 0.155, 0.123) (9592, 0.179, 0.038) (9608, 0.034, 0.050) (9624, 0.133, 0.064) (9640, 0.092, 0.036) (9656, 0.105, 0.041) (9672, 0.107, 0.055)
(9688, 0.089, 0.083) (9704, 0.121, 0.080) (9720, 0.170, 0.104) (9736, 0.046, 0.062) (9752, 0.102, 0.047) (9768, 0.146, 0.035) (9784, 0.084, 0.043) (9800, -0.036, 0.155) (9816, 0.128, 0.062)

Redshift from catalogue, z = 0.87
